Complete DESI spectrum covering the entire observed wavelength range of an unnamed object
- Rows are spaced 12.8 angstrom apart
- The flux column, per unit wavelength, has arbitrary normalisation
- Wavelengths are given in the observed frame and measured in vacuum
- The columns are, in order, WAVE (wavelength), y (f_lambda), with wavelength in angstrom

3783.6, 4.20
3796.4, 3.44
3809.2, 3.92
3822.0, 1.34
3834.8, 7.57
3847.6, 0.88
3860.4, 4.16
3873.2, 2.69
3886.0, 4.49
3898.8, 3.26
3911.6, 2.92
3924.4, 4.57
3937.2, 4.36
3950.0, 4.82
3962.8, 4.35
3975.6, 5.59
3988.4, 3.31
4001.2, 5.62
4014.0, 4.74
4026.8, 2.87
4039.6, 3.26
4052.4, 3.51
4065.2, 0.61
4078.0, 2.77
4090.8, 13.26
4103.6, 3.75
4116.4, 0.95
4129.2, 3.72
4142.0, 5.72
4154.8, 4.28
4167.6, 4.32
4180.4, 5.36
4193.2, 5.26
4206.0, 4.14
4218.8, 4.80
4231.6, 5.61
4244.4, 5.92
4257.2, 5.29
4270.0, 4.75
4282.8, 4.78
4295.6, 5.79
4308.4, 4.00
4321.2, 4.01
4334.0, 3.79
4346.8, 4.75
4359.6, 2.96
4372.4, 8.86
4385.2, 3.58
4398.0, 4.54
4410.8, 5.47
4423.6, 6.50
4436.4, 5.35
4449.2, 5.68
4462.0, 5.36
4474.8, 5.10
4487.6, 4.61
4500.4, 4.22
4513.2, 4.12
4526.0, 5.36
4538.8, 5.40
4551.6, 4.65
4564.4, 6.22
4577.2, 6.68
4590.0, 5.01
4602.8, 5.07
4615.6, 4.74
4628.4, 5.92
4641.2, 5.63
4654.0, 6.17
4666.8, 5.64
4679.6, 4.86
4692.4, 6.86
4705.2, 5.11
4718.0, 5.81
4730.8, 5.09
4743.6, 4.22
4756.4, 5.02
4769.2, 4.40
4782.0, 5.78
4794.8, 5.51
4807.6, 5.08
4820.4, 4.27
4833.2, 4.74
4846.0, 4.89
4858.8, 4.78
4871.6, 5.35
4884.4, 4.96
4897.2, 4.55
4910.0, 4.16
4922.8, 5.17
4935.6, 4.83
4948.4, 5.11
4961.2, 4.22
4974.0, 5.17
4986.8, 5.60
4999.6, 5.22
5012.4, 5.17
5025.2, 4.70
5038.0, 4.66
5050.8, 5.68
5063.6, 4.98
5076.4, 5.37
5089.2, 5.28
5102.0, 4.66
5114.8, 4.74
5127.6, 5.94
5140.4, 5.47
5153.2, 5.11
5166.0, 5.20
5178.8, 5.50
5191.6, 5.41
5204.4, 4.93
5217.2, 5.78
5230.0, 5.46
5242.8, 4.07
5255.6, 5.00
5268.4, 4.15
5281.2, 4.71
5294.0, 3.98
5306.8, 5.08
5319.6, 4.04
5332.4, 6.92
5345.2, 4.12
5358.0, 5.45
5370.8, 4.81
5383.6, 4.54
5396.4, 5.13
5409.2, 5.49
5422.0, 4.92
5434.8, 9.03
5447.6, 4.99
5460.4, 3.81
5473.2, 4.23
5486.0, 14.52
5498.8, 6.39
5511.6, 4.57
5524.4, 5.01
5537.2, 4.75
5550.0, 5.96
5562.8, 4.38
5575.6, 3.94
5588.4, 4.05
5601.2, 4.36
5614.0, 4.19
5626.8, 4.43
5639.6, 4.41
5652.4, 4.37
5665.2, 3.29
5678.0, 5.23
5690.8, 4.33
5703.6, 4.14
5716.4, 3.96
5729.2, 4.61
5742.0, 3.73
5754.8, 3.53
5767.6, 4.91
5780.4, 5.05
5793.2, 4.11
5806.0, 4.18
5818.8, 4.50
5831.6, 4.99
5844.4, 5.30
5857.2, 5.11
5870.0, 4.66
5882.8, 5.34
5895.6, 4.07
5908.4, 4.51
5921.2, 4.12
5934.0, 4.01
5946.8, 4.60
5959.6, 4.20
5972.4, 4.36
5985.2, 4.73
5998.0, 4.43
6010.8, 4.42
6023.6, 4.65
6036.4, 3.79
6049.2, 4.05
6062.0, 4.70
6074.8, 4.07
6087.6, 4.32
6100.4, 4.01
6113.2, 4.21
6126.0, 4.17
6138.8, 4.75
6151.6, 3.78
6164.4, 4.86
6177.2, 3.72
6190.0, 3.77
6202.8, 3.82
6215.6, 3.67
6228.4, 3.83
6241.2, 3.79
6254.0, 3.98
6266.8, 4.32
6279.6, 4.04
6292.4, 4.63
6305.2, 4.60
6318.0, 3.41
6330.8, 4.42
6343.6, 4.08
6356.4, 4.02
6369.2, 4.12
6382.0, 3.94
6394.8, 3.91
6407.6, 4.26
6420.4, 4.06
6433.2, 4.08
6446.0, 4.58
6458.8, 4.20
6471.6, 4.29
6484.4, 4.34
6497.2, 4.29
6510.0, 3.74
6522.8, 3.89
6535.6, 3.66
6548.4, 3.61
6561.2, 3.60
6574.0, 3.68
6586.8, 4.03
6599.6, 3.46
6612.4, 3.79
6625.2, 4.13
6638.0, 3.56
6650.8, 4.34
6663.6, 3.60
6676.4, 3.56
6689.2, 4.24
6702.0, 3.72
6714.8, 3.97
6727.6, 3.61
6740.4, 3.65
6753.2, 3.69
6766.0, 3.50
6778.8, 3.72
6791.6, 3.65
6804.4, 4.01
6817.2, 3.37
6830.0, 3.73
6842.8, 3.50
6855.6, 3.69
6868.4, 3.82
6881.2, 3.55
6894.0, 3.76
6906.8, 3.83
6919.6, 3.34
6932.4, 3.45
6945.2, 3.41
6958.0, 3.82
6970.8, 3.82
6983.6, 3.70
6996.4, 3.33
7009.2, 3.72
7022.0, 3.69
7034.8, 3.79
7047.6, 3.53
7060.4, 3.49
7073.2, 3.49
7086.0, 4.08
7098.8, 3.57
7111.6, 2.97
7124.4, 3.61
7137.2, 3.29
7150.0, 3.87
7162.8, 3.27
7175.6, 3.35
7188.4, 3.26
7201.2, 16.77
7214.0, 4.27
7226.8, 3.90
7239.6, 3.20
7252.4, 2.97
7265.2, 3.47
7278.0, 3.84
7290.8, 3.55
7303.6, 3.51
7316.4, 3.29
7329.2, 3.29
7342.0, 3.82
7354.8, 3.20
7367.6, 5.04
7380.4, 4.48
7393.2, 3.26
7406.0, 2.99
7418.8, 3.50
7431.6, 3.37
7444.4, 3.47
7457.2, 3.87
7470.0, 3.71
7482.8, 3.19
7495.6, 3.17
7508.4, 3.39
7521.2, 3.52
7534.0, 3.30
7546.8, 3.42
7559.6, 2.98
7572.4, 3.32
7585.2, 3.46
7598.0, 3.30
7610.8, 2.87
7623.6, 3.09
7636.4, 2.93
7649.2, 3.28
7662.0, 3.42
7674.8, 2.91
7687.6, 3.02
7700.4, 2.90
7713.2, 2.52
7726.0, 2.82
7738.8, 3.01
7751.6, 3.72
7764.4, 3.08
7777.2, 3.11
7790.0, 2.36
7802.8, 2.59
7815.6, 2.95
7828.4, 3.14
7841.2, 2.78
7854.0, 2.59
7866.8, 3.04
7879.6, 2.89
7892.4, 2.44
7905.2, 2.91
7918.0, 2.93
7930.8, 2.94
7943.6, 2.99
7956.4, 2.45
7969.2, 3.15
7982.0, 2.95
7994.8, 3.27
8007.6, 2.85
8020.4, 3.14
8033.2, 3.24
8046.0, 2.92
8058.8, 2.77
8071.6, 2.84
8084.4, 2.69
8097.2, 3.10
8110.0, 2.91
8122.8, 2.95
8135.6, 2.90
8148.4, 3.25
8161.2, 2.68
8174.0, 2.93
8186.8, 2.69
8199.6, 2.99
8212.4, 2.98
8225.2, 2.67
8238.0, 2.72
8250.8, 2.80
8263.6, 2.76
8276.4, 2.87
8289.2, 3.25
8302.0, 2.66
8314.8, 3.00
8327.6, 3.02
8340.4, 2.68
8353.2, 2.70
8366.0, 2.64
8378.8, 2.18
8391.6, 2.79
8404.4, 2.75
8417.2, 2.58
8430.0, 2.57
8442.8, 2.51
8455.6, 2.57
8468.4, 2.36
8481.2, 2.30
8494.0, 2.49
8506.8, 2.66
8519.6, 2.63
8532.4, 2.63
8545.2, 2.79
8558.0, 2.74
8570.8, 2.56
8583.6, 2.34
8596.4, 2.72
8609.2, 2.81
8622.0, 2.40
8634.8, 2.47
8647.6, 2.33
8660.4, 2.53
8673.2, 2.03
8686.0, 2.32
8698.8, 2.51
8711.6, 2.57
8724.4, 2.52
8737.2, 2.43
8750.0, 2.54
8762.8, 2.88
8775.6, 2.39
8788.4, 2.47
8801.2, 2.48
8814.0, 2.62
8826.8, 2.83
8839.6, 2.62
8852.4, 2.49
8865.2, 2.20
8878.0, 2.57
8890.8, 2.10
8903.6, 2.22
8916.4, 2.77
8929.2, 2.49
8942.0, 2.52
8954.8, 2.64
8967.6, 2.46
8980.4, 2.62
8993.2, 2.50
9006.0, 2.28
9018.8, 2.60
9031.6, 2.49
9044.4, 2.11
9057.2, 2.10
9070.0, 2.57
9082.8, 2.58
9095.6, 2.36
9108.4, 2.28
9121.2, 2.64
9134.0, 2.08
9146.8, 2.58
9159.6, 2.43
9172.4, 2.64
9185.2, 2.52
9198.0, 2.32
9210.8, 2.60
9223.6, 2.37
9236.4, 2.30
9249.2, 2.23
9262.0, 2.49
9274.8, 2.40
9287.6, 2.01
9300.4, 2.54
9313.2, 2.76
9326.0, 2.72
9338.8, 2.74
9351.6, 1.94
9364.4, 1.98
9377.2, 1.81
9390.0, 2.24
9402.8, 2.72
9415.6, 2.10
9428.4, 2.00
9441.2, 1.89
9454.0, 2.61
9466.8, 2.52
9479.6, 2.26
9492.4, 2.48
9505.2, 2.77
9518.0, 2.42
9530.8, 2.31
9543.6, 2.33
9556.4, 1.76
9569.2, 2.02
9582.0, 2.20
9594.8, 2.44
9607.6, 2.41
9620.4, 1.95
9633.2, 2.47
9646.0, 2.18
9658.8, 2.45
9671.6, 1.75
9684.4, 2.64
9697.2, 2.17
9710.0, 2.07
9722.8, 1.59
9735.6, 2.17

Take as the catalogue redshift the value 0.096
